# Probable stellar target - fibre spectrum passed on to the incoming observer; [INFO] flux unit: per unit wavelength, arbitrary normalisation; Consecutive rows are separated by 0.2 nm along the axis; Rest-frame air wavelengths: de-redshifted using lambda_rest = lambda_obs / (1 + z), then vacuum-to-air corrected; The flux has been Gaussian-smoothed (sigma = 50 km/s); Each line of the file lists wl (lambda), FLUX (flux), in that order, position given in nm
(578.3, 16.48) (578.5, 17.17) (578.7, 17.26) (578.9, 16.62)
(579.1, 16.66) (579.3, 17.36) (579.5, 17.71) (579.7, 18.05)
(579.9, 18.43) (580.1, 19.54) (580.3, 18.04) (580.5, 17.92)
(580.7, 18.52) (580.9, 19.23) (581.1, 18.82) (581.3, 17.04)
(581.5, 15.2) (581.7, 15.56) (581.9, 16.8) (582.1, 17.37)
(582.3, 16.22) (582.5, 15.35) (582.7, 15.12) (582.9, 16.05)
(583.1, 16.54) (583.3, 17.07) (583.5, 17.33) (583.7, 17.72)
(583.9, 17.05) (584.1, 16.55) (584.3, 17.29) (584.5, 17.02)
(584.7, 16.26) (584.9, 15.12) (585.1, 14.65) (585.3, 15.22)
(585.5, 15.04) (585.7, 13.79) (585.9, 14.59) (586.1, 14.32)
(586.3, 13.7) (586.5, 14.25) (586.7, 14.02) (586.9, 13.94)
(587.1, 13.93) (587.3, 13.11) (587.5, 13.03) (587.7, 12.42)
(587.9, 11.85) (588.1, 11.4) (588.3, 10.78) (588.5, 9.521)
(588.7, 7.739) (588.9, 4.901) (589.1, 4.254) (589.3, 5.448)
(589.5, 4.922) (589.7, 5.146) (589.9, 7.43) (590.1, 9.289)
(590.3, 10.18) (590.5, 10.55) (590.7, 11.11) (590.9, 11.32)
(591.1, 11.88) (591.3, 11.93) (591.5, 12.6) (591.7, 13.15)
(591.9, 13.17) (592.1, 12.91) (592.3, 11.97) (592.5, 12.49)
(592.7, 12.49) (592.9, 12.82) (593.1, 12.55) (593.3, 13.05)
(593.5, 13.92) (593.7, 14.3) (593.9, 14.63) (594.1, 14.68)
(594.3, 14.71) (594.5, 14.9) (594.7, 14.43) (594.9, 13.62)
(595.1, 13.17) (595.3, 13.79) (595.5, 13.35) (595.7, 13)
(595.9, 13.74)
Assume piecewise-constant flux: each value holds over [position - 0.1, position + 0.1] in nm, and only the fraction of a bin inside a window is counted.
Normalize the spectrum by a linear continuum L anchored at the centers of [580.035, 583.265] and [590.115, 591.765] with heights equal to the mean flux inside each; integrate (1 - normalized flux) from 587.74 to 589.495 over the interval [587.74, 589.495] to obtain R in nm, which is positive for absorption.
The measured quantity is 0.64 nm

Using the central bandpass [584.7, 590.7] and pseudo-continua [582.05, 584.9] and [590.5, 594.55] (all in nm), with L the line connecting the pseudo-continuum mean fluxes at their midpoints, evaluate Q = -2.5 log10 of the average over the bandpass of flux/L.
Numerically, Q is 0.31 mag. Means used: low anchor 16.6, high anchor 12.9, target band 11.3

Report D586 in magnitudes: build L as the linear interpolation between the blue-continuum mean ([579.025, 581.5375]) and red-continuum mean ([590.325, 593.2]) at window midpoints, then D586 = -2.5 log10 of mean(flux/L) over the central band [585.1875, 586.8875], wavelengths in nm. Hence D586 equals 0.05 mag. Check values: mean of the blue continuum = 18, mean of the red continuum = 12.2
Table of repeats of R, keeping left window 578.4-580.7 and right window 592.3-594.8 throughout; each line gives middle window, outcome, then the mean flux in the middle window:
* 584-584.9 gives -0.02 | 16.6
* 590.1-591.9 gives 0.36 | 11.5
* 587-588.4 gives 0.28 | 12.4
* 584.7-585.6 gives 0.05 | 15.1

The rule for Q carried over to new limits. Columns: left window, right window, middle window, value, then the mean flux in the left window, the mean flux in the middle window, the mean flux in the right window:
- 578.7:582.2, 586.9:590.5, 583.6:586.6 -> -0.198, 17.6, 15.5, 9.31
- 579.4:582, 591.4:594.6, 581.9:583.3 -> 0.056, 17.8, 16.2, 13.4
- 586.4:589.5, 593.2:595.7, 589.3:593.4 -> 0.142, 10.5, 10.9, 14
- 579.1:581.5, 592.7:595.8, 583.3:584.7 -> -0.011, 18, 17.1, 13.8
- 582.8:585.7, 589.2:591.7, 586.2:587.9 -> -0.021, 16.3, 13.4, 9.47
